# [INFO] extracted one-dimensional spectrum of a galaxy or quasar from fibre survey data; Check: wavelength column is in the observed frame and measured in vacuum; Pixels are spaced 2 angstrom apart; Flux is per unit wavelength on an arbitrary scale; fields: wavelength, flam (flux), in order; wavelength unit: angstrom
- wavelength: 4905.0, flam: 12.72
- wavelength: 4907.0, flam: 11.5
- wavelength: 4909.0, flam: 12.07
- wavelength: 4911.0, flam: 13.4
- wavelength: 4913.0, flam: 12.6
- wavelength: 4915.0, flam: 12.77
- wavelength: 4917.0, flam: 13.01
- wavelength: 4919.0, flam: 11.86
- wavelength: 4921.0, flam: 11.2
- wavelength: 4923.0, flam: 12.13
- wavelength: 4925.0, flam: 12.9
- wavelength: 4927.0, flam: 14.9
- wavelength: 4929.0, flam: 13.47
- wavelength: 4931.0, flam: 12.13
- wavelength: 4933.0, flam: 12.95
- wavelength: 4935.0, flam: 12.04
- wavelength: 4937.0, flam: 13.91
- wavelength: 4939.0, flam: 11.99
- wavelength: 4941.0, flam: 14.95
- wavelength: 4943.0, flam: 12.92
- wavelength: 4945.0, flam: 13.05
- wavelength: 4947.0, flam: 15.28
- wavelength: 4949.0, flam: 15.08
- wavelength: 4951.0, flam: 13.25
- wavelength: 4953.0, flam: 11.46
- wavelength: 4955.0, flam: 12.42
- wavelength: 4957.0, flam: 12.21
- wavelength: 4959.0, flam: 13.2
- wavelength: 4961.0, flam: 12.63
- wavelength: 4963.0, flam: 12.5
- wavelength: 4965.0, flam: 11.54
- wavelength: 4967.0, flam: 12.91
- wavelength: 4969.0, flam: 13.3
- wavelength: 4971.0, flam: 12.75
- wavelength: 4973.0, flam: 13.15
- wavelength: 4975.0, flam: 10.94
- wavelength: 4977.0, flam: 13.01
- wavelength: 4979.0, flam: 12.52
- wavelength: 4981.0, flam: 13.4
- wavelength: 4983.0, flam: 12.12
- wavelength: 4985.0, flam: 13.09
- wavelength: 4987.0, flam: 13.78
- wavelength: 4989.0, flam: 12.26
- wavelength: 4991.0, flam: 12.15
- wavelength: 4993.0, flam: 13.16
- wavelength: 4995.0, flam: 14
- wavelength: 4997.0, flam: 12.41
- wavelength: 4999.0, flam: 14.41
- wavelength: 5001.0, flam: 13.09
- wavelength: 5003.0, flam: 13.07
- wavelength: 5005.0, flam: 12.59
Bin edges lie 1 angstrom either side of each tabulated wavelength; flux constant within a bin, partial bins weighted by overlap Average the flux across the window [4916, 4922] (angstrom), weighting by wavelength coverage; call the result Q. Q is 12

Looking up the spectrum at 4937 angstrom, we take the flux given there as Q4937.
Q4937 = 13.91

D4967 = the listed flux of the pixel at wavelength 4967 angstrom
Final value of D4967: 12.91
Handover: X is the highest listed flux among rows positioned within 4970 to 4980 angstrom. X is 13.15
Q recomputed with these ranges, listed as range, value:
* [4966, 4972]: 13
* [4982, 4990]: 12.8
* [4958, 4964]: 12.8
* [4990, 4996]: 13.1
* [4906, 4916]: 12.5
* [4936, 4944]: 13.4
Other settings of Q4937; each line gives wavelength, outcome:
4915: 12.77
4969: 13.3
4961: 12.63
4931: 12.13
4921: 11.2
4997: 12.41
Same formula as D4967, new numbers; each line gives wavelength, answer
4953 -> 11.46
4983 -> 12.12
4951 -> 13.25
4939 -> 11.99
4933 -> 12.95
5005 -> 12.59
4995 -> 14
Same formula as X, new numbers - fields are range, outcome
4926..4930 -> 14.9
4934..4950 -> 15.28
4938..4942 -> 14.95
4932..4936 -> 12.95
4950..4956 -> 13.25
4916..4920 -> 13.01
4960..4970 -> 13.3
